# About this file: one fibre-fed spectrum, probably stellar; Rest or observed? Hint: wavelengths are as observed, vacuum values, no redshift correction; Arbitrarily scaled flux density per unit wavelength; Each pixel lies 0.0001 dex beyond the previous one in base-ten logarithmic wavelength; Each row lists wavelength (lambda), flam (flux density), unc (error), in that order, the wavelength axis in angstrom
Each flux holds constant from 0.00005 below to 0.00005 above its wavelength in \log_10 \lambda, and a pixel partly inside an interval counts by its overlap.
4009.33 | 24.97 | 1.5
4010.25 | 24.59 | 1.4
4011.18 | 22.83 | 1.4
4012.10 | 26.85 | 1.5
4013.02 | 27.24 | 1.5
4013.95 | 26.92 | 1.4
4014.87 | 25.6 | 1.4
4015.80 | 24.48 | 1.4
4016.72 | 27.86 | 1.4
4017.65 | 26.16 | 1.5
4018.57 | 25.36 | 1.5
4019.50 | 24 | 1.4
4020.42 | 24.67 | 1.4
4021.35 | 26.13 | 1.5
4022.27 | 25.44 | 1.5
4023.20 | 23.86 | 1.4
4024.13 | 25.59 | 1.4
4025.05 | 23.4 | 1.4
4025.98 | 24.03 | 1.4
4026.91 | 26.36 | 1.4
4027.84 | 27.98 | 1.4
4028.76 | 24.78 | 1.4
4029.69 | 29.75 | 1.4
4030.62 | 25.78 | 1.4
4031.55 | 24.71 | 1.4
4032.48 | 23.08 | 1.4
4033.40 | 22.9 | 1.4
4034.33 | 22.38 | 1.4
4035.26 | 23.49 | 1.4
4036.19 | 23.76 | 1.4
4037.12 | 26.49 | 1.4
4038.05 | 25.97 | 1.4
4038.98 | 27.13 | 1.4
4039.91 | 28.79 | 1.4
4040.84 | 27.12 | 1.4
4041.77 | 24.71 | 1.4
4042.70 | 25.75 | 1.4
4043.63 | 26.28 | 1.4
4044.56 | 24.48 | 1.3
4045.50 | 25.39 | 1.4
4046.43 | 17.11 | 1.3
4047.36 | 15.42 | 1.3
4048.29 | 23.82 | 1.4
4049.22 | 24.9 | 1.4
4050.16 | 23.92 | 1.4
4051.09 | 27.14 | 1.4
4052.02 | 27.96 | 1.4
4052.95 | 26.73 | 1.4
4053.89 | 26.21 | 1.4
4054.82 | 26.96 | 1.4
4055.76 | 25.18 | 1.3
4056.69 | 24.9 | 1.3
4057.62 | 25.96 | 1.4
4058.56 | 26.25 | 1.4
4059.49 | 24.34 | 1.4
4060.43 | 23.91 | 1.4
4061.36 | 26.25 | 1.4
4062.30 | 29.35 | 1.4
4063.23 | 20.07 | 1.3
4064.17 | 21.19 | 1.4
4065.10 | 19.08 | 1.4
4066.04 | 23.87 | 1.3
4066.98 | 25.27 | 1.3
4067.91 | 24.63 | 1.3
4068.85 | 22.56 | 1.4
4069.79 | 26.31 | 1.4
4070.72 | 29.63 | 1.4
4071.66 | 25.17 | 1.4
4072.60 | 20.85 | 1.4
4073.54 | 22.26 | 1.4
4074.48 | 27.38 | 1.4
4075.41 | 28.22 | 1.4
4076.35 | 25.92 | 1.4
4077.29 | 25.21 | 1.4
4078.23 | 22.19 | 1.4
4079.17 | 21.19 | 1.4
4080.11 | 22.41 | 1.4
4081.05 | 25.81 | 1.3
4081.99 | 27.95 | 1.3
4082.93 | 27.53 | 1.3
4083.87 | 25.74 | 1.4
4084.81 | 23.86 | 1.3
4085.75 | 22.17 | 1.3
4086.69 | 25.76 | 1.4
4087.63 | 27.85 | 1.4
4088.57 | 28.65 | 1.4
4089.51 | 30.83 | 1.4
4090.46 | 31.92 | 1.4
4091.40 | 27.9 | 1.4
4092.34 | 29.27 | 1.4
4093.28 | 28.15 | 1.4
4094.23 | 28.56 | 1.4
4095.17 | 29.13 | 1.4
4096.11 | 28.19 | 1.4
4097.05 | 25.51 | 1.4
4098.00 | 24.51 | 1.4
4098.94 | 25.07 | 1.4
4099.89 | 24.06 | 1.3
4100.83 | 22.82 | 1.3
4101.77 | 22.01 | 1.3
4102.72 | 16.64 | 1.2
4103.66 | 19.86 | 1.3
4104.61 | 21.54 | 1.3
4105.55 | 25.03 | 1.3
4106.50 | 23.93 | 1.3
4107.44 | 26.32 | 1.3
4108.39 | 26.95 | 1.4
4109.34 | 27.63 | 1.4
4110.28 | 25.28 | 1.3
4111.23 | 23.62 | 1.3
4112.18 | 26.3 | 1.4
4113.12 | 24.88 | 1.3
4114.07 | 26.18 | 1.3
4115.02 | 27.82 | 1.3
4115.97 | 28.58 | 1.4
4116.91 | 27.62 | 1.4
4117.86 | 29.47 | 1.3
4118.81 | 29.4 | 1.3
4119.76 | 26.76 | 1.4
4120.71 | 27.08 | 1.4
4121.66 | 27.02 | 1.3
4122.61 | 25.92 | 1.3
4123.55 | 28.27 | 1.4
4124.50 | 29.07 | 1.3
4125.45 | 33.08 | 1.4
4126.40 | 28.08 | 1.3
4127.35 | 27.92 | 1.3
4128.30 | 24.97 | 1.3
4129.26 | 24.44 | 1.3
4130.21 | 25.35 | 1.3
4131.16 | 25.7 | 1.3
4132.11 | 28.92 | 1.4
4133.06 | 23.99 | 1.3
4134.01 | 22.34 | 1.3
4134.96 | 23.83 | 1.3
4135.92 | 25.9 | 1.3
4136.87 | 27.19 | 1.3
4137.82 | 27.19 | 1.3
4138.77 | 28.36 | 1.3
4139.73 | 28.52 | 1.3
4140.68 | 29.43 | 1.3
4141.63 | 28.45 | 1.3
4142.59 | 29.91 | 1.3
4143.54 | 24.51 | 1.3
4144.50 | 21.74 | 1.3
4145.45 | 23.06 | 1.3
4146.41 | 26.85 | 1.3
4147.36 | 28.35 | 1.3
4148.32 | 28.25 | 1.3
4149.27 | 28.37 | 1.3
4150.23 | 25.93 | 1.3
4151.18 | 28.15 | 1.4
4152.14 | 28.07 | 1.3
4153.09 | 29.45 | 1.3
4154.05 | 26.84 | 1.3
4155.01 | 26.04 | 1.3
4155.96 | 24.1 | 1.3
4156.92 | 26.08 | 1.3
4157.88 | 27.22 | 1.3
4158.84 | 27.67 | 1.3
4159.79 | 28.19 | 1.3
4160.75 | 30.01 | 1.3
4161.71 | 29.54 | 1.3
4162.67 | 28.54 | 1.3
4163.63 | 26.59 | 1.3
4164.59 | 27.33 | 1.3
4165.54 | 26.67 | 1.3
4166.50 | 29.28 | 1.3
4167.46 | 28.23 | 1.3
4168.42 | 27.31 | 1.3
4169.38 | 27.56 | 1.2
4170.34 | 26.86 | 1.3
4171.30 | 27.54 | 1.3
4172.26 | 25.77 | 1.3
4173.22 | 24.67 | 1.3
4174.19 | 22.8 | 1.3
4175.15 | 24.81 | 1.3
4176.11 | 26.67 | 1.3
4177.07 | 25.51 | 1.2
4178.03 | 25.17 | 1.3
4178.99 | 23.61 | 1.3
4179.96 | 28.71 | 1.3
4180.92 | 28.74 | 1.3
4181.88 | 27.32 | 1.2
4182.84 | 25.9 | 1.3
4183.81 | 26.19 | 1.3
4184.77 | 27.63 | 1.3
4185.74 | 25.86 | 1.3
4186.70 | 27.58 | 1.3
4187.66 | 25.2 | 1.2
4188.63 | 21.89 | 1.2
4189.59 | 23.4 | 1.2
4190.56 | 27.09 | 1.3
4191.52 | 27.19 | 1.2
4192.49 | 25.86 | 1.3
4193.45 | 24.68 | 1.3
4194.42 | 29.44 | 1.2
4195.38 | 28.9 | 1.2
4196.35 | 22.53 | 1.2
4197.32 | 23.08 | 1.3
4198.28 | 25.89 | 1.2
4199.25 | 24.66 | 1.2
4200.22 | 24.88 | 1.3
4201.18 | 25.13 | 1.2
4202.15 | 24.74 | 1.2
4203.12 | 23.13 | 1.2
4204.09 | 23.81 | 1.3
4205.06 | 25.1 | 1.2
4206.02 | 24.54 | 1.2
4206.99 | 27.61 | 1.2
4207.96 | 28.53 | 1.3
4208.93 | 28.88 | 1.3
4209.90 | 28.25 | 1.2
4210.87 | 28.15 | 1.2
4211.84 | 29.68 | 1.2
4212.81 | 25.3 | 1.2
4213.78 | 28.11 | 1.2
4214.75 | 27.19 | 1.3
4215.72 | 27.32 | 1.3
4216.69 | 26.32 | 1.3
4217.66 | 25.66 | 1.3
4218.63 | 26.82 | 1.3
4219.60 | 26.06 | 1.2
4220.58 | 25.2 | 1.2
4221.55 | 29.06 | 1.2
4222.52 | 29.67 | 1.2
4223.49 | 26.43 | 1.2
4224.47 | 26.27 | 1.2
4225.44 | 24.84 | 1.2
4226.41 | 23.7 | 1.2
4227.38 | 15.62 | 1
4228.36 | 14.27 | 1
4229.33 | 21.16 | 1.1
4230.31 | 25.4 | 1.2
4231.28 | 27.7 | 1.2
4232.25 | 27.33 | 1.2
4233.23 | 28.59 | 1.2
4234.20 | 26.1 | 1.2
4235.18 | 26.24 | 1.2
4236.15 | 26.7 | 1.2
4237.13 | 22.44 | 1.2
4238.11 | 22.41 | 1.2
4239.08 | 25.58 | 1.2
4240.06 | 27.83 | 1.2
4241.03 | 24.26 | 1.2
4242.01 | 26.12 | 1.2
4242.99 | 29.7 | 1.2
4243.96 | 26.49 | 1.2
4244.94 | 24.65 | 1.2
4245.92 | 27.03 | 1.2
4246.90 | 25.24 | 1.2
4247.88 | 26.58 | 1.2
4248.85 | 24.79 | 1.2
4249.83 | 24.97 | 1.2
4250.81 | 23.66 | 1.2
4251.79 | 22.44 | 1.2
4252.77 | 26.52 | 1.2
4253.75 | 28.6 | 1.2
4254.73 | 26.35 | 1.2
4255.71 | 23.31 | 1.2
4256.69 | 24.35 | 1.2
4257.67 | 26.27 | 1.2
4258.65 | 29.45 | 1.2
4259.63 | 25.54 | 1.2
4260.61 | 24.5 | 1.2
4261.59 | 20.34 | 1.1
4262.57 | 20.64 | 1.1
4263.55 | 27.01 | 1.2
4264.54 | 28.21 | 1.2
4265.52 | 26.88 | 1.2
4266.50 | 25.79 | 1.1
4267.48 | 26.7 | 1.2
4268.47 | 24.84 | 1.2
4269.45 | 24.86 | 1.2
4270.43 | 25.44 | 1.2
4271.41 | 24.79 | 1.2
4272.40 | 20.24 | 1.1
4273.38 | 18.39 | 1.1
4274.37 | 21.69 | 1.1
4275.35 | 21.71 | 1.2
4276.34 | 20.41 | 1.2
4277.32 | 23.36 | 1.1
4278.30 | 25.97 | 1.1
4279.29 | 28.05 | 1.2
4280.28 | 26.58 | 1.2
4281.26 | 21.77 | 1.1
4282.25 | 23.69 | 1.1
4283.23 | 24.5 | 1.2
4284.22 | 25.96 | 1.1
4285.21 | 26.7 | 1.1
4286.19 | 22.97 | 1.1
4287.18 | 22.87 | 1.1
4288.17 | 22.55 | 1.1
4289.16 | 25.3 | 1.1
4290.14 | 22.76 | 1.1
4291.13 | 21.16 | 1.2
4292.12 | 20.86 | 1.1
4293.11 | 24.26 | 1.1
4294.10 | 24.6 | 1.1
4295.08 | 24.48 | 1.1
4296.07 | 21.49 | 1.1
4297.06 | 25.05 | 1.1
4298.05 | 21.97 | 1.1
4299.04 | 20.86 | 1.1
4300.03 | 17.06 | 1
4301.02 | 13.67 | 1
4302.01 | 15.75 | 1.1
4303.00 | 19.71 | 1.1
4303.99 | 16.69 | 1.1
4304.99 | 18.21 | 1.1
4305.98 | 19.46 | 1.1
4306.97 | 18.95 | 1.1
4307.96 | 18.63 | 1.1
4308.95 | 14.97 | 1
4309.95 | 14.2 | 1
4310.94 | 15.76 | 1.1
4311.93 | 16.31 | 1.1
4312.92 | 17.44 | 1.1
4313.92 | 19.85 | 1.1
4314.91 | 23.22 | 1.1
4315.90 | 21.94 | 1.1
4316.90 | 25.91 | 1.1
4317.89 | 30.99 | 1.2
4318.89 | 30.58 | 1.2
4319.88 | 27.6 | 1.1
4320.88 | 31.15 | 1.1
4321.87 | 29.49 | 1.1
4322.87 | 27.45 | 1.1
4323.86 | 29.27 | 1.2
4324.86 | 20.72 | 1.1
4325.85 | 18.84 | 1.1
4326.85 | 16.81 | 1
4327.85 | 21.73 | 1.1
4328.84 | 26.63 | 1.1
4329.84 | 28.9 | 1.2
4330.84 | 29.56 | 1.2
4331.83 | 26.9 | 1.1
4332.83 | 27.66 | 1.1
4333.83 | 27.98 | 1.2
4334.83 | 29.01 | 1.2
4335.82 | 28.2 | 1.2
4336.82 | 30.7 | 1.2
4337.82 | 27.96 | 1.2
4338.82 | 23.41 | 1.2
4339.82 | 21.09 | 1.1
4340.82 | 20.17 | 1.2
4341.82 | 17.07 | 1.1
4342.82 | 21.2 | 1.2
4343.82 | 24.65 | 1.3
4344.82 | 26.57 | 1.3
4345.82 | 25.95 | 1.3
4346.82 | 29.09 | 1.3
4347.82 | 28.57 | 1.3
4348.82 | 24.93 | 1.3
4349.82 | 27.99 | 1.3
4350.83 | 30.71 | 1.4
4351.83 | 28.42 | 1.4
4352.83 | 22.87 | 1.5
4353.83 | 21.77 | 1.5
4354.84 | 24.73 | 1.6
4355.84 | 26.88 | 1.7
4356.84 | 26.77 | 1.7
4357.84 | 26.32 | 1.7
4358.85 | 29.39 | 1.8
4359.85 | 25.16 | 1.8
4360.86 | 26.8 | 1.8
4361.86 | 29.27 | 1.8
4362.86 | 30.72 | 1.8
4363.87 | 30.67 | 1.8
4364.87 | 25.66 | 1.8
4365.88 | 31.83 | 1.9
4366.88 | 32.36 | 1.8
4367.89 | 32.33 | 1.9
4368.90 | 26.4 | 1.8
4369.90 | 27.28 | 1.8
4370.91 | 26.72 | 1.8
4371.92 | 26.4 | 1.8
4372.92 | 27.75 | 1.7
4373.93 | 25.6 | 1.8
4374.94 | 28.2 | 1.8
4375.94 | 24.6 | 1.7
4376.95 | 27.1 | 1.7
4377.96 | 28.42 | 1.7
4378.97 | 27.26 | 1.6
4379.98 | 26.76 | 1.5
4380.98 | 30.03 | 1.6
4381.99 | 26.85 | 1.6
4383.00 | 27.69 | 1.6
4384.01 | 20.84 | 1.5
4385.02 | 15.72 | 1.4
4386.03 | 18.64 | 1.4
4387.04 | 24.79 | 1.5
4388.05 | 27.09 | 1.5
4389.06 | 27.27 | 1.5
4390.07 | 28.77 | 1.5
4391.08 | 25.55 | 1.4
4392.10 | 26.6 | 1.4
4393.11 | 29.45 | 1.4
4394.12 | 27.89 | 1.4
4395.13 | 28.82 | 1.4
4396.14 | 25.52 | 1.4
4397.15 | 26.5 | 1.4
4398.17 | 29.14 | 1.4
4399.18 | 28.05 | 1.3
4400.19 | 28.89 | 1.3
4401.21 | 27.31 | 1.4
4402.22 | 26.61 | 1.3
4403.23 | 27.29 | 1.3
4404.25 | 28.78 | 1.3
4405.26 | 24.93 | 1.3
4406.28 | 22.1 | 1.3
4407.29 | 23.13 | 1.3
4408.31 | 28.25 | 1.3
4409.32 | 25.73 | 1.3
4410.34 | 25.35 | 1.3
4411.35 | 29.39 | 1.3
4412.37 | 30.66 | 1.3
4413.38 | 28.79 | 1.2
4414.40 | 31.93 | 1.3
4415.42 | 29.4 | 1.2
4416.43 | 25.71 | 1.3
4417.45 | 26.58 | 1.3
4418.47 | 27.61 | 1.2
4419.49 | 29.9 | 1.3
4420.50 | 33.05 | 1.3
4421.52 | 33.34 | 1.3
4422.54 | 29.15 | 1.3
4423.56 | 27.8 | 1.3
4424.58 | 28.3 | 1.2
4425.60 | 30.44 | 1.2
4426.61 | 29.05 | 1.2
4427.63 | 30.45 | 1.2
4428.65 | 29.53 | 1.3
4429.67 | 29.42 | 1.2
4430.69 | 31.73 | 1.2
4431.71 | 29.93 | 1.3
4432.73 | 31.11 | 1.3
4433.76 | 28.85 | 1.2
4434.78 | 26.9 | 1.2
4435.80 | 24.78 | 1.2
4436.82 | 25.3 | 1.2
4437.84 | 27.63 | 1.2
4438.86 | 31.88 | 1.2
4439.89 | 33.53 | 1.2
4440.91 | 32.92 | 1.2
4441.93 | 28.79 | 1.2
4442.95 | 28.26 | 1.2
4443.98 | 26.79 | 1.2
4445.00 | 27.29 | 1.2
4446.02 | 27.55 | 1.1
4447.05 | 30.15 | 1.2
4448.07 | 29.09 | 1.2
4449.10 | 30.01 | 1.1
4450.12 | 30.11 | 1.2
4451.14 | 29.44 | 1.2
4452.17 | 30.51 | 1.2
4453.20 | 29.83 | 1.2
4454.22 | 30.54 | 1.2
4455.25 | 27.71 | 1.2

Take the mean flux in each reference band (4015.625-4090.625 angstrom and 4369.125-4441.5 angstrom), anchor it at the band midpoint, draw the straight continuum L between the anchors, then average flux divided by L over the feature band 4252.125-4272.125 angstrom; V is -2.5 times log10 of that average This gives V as 0.05 mag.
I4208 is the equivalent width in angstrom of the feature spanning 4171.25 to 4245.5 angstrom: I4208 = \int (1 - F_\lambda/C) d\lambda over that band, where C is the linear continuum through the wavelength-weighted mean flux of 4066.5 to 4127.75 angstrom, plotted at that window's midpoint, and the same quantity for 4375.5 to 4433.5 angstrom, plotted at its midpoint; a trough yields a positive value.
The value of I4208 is 2.4 angstrom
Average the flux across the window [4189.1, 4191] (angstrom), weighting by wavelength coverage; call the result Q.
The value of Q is 25.2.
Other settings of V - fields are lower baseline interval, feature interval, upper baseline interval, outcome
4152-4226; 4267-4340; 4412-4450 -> 0.197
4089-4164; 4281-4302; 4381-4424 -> 0.197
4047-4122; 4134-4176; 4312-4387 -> -0.056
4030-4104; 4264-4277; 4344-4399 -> 0.107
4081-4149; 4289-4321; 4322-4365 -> 0.230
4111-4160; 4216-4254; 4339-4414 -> 0.060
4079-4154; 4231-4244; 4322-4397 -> 0.006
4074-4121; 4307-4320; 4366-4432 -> 0.274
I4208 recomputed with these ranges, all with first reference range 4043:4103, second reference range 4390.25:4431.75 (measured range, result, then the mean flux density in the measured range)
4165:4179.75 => -0.10 angstrom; 26.2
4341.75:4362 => 1.17 angstrom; 26.1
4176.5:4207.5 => 0.66 angstrom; 25.7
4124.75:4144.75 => -0.82 angstrom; 26.7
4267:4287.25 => 2.33 angstrom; 23.9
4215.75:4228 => 0.49 angstrom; 25.4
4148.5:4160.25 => -0.61 angstrom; 27.2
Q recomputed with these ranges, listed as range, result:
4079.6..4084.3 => 25.8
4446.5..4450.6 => 29.8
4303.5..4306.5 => 18.1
